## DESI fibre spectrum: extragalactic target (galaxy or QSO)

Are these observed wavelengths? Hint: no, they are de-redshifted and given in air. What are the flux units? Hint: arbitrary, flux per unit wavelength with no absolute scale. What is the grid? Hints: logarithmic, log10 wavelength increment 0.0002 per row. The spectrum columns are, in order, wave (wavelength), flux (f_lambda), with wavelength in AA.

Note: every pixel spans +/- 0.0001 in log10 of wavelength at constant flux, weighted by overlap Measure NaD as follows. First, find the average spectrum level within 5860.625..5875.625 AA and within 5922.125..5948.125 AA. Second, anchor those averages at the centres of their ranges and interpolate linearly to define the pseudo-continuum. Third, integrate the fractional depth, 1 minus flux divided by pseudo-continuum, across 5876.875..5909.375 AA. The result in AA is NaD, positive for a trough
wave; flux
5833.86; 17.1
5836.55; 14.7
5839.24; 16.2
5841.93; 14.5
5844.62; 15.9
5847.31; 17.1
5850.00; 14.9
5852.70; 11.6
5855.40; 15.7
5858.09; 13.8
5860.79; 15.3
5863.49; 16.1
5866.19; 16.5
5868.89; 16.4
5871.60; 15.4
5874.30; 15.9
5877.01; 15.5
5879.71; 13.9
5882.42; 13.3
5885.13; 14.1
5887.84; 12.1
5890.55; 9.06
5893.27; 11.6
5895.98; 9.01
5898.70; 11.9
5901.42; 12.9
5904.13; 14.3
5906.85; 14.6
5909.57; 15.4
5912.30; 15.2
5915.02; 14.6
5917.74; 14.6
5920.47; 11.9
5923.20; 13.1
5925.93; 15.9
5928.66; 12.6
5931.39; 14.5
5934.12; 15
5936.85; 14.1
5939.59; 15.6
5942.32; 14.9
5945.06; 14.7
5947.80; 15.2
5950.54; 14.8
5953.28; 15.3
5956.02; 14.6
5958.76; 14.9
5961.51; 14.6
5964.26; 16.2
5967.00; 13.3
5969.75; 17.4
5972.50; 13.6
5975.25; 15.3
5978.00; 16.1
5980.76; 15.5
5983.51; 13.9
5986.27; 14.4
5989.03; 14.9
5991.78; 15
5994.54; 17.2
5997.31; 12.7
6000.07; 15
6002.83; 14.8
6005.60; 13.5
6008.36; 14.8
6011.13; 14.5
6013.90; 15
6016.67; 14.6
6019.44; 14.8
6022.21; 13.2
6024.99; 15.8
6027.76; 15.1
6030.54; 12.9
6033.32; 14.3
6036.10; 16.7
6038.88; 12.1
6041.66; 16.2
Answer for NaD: 5.8 AA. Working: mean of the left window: 16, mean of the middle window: 12.7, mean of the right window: 14.6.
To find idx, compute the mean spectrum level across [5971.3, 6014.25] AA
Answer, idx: 14.8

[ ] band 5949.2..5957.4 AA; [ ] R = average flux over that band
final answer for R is 14.9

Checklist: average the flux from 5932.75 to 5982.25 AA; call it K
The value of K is 15.1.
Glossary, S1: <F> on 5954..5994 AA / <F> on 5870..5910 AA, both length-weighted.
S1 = 1.14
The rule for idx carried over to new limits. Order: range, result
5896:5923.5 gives 13.6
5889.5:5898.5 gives 10.2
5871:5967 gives 14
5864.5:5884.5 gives 15.2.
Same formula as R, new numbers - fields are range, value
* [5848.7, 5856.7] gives 14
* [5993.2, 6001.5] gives 14.9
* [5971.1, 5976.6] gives 14.5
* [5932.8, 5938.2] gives 14.6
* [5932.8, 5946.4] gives 14.9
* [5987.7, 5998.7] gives 15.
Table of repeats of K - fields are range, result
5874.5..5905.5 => 12.6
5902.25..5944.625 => 14.4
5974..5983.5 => 15.4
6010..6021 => 14.7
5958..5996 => 15.2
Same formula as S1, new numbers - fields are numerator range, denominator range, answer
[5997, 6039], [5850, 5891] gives 1.00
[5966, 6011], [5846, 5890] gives 1.01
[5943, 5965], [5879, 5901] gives 1.27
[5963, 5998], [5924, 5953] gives 1.02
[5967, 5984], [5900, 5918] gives 1.05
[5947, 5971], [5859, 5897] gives 1.09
